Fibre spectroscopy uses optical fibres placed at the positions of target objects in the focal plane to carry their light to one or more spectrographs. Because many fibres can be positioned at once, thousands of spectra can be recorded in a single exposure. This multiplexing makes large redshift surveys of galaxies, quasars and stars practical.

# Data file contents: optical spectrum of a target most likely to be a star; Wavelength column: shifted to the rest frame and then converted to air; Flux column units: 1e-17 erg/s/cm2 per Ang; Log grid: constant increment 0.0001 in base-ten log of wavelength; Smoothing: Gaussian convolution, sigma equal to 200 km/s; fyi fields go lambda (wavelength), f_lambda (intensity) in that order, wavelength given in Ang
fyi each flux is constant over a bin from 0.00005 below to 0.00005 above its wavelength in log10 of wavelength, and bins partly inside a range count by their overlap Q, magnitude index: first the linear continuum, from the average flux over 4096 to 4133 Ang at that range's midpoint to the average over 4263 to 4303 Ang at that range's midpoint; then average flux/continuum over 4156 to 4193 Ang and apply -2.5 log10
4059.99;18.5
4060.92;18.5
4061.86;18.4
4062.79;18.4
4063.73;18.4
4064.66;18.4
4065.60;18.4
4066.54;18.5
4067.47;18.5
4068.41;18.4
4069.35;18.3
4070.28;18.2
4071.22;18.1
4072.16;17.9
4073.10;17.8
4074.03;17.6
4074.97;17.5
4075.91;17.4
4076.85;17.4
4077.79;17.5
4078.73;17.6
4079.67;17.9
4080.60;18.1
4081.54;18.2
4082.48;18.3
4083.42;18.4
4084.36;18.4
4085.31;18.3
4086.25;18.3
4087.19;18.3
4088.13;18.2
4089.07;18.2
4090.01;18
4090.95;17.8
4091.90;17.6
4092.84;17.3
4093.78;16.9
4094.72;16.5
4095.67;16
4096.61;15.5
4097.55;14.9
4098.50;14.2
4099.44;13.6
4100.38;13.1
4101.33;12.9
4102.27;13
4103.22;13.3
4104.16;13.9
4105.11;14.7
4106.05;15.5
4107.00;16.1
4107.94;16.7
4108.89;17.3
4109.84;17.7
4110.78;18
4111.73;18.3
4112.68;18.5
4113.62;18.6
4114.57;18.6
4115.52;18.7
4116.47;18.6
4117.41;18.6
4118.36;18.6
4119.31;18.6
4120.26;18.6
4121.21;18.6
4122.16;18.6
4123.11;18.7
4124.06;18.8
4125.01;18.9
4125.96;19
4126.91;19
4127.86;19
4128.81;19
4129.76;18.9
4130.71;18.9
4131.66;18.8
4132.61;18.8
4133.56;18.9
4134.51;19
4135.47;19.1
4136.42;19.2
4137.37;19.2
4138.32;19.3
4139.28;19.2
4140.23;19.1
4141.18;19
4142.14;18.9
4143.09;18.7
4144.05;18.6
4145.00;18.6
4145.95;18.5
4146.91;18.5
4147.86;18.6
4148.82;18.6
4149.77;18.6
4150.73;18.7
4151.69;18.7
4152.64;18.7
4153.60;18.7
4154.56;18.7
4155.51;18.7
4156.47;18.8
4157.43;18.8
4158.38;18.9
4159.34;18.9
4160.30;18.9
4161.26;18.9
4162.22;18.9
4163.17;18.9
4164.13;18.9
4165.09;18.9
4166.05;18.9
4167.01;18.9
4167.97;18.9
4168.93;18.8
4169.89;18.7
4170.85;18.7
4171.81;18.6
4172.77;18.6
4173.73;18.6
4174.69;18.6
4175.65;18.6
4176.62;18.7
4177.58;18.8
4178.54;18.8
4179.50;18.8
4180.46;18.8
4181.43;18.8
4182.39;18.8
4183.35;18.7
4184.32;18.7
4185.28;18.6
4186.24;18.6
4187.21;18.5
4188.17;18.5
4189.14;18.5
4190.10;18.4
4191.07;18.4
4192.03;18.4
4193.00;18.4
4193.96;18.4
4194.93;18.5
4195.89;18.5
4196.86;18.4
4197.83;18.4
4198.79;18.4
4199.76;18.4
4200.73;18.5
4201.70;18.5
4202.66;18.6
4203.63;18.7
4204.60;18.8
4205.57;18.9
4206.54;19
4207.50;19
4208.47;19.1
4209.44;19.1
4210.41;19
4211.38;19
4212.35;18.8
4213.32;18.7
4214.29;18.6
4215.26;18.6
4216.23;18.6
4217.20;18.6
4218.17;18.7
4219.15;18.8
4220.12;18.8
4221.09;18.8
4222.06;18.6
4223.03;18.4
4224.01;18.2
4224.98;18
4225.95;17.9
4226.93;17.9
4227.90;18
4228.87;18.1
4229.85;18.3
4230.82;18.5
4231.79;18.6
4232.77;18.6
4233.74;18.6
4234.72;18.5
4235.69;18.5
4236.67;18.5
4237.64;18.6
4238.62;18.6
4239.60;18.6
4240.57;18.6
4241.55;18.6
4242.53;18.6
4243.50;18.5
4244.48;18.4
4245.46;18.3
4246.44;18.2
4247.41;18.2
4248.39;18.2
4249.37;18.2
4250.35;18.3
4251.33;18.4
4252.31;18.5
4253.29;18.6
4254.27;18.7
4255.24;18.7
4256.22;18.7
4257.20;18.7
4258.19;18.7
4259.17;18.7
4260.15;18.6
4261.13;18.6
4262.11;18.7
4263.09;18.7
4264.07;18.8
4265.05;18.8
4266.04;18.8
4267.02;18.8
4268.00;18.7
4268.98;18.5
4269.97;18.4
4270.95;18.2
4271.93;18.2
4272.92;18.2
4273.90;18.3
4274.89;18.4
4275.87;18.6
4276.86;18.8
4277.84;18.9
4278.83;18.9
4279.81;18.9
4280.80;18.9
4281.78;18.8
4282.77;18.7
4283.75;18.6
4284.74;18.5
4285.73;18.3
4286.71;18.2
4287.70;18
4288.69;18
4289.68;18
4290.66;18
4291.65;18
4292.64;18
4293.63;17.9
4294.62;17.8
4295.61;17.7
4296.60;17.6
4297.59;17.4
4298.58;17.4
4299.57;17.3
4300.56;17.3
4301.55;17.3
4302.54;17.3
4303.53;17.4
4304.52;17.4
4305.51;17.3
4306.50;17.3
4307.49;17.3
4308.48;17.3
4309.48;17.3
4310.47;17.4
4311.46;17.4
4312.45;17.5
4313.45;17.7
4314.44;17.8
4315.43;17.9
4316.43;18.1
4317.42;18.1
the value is -0.07 mag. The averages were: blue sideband 17.2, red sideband 18.2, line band 18.7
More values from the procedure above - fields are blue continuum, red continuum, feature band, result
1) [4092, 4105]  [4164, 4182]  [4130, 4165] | -0.09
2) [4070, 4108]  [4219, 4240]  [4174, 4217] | -0.04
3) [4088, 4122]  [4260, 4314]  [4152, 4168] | -0.10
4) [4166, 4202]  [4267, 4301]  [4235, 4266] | -0.01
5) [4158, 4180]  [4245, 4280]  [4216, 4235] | 0.01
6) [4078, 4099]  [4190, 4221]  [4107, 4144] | -0.05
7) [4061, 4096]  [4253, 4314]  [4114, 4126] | -0.04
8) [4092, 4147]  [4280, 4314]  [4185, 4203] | -0.05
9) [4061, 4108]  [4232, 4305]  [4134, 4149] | -0.09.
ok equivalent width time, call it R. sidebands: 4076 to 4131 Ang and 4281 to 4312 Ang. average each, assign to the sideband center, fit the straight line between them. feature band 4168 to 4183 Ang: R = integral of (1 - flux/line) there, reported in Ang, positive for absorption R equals -1.04 Ang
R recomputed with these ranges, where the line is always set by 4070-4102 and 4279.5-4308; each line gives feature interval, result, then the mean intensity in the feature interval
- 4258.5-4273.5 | -0.7 Ang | 18.6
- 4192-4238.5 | -2.6 Ang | 18.6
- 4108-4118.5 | -0.6 Ang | 18.2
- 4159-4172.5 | -1.1 Ang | 18.8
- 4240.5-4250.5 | -0.4 Ang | 18.4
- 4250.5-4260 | -0.5 Ang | 18.6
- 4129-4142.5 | -1.4 Ang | 19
